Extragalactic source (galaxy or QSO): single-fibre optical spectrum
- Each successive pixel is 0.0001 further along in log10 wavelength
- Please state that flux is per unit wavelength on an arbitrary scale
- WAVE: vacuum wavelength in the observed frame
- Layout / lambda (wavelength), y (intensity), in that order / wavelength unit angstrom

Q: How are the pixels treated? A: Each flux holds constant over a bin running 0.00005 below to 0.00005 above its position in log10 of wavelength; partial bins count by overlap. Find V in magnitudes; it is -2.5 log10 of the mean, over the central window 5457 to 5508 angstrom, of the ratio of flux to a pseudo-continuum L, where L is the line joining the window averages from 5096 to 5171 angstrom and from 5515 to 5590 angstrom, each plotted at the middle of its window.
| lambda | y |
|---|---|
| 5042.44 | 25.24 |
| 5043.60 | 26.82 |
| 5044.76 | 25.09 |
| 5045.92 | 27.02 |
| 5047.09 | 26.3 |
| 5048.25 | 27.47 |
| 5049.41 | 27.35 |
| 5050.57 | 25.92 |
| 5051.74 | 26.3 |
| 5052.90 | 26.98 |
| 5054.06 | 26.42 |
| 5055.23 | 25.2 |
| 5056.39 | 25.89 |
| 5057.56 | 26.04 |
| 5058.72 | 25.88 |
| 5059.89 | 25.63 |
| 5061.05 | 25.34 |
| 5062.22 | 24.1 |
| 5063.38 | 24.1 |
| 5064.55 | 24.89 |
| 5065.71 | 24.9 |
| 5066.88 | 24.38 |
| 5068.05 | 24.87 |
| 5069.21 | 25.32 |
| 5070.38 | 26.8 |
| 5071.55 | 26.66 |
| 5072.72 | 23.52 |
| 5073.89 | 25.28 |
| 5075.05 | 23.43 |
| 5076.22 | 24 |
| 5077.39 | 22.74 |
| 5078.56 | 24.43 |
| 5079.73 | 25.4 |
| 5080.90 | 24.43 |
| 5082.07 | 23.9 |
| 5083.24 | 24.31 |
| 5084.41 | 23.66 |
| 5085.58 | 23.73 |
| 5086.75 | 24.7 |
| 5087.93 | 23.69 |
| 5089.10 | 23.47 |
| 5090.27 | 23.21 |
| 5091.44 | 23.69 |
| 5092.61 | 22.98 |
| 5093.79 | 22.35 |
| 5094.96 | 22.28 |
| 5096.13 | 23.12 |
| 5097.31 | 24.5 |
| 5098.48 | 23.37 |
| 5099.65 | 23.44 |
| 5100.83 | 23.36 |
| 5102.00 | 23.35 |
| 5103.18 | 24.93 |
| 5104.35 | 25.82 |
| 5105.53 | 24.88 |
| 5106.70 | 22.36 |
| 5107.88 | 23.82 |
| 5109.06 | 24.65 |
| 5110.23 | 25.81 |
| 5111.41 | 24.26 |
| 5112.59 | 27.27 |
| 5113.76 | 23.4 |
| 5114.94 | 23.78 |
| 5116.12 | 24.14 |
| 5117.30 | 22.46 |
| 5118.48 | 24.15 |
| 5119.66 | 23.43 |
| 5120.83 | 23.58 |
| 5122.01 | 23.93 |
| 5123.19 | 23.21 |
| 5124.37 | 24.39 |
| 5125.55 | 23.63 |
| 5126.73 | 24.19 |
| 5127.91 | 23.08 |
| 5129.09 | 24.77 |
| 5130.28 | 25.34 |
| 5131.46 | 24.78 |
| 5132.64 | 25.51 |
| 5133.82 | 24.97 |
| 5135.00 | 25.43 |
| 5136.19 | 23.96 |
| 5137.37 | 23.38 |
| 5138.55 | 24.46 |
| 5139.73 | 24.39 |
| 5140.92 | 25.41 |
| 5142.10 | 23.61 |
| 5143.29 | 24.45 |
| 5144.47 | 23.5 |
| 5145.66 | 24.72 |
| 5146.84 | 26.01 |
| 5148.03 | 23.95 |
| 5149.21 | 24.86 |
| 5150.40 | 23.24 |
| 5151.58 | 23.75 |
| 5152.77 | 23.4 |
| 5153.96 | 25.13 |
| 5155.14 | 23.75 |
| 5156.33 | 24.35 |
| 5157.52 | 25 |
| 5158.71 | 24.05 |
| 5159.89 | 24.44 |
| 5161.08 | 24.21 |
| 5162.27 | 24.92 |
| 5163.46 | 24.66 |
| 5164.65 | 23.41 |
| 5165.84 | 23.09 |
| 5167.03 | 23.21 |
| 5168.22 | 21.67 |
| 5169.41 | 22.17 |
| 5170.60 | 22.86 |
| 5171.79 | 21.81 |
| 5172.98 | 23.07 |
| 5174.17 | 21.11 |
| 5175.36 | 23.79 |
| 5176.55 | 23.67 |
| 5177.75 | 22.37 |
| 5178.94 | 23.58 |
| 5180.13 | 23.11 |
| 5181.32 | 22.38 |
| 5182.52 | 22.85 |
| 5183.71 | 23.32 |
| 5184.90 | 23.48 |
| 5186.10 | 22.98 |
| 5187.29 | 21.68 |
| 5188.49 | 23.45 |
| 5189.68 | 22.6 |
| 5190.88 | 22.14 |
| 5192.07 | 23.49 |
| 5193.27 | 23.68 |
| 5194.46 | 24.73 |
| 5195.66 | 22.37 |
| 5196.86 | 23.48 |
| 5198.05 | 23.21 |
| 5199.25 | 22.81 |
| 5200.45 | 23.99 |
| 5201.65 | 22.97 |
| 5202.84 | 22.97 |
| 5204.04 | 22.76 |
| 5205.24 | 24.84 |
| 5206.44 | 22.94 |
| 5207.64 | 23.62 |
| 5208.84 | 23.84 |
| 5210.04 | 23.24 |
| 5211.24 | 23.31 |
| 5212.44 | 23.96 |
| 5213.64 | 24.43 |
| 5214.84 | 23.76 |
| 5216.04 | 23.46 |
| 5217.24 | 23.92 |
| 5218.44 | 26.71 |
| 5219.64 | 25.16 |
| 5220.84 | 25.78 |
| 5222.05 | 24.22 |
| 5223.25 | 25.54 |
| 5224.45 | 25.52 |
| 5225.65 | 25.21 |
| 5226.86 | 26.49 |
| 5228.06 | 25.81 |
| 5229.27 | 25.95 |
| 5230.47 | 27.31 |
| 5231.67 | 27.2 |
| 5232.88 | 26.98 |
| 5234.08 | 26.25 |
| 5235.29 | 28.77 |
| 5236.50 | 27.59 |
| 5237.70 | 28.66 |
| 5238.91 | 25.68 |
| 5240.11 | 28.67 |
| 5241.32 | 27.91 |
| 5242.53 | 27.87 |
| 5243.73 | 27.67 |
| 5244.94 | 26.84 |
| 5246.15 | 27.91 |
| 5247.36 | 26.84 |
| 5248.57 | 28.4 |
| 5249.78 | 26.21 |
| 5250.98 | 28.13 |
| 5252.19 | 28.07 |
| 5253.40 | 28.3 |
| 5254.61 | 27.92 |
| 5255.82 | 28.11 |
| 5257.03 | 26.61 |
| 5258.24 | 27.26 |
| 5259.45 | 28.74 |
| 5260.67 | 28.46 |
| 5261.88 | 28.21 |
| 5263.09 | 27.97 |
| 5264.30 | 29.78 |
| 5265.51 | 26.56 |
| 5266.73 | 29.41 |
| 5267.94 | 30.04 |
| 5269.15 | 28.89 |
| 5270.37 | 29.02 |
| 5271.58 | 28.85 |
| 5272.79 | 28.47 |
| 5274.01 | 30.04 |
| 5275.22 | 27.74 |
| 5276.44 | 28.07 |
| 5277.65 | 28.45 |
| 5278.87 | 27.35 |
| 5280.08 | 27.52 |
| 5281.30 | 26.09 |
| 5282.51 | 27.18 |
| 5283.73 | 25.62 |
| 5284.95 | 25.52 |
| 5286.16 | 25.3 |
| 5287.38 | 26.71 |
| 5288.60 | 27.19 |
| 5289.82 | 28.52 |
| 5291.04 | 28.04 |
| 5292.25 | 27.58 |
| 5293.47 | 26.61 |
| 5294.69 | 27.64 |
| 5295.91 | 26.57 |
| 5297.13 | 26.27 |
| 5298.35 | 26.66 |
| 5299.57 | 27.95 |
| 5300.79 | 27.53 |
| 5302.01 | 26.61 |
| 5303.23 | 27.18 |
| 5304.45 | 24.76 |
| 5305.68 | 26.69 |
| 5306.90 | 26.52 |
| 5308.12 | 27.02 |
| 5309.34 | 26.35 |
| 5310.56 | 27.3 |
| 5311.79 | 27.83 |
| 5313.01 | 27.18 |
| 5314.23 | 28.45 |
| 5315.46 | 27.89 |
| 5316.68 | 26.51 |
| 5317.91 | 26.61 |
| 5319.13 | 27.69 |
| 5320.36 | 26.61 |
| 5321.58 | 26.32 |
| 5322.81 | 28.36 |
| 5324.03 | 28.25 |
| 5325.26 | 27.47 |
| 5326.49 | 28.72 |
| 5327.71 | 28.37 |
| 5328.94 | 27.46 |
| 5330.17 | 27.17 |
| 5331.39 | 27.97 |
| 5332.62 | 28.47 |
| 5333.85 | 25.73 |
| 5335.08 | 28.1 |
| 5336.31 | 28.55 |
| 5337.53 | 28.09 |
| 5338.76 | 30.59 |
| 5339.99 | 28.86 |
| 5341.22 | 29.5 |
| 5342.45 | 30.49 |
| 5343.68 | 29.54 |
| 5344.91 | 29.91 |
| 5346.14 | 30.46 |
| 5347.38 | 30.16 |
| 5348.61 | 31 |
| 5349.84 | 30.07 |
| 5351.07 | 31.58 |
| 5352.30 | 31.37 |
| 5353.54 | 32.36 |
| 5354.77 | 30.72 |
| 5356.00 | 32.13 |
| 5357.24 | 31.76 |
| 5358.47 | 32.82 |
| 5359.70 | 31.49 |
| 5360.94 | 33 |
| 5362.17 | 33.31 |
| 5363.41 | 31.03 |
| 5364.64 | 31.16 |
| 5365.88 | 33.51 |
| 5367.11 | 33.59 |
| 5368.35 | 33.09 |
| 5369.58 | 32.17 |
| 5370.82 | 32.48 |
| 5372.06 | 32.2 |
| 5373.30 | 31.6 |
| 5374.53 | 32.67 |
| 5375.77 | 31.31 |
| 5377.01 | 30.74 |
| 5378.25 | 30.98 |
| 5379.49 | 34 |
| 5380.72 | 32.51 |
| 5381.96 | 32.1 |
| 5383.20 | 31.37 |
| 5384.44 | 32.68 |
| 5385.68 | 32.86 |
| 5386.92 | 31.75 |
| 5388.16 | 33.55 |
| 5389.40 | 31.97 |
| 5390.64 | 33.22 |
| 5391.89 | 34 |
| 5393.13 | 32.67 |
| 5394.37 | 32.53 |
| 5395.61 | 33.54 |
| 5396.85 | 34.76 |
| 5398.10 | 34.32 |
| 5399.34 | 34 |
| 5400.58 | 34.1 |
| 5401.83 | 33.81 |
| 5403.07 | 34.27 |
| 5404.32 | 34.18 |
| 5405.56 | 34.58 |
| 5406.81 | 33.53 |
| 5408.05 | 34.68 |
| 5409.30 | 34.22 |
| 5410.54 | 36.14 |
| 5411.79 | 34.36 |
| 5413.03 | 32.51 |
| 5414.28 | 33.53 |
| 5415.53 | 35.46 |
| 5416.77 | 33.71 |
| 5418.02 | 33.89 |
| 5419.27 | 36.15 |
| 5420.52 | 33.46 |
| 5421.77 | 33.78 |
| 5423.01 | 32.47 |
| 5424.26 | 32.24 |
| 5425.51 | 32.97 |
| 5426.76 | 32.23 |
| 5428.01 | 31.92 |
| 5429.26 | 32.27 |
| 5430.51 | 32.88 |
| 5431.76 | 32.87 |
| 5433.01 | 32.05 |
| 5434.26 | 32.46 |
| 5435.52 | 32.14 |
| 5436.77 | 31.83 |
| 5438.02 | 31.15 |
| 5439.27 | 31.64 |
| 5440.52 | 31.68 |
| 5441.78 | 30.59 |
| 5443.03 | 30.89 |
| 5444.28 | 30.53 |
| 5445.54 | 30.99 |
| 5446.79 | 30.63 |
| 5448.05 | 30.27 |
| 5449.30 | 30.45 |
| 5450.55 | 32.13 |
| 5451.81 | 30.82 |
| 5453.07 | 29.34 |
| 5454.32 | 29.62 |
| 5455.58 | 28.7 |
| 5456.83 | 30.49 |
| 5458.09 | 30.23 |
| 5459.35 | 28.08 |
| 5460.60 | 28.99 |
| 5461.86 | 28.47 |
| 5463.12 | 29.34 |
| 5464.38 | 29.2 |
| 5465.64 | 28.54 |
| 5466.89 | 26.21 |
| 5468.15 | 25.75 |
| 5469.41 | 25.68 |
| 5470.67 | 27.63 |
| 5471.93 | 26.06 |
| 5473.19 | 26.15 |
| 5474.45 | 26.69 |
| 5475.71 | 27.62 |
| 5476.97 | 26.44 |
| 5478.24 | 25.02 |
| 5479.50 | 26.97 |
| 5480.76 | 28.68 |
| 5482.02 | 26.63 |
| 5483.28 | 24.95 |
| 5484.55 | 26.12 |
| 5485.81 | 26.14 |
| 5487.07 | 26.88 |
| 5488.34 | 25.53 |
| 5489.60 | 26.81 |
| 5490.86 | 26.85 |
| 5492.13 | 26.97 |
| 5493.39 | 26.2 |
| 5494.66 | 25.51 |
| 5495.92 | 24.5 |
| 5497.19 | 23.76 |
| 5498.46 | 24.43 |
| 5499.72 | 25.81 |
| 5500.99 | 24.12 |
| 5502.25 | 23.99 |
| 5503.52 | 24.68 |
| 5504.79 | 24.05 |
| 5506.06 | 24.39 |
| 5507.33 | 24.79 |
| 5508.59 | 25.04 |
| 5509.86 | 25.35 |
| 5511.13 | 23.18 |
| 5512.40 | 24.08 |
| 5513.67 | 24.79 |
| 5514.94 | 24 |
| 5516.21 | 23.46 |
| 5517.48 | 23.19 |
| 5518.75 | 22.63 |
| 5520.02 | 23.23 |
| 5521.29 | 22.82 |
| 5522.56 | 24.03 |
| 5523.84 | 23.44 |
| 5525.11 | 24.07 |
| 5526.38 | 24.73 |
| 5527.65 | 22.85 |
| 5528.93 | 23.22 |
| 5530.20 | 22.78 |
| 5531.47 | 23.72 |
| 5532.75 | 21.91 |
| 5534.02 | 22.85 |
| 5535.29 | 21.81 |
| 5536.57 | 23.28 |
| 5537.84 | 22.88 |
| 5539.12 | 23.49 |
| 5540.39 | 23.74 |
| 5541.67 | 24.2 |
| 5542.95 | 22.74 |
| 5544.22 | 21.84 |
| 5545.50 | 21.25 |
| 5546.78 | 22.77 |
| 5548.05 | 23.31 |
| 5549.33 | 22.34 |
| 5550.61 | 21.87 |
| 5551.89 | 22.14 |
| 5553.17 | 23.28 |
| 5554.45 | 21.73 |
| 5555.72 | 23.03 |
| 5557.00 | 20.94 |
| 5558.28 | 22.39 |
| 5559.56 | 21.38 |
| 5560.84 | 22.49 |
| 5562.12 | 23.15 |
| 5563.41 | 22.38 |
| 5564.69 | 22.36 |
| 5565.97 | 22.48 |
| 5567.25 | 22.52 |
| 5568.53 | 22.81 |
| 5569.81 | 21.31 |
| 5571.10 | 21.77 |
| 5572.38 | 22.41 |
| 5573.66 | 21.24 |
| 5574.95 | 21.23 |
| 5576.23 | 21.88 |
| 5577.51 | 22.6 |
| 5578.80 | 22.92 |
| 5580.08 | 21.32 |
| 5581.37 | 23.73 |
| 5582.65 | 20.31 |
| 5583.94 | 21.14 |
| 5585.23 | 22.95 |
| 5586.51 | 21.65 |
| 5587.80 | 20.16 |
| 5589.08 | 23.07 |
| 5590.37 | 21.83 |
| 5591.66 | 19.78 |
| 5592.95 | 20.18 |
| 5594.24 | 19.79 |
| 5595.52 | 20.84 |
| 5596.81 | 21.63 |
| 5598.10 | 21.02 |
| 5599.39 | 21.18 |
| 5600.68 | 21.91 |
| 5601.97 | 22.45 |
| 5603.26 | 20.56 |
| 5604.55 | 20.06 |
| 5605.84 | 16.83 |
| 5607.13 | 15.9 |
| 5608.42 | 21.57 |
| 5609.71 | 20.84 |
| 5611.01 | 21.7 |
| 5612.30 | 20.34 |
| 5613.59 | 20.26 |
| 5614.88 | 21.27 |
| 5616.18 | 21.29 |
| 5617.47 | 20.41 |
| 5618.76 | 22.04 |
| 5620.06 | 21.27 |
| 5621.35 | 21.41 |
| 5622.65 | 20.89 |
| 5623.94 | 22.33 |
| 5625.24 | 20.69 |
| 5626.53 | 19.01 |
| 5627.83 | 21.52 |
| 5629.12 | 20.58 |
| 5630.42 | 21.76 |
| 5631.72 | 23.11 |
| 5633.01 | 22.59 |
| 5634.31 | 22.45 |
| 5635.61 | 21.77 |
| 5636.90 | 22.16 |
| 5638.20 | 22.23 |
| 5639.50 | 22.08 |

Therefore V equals -0.16 mag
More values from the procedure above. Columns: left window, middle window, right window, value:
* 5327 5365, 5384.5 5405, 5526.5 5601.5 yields -0.18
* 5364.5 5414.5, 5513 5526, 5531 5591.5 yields 0.06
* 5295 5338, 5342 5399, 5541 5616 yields -0.22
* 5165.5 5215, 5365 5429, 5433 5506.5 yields -0.24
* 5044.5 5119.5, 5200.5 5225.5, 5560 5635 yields -0.02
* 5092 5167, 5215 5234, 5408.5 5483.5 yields 0.02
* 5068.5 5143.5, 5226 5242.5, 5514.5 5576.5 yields -0.15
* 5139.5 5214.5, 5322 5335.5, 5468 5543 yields -0.16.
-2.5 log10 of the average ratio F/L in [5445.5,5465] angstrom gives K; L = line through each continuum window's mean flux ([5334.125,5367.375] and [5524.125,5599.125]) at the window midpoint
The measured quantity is -0.12 mag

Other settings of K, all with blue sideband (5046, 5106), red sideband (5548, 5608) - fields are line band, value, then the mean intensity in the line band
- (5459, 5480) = -0.22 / 27.2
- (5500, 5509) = -0.12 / 24.5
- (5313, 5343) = -0.21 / 28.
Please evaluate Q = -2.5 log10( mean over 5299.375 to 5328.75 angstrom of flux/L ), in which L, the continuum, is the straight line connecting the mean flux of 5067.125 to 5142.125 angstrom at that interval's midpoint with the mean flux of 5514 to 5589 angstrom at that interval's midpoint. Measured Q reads -0.16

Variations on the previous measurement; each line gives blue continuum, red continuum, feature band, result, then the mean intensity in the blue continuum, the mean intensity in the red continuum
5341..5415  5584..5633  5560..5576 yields 0.04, 32.5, 20.9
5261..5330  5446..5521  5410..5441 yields -0.23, 27.5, 26.5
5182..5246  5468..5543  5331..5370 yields -0.23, 24.8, 24.7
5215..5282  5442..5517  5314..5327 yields -0.01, 27.3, 26.9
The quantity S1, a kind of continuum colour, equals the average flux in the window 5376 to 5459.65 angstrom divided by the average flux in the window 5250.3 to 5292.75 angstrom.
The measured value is 1.2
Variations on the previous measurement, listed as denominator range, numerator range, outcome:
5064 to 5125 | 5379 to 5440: 1.38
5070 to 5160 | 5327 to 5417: 1.32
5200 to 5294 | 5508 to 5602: 0.84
